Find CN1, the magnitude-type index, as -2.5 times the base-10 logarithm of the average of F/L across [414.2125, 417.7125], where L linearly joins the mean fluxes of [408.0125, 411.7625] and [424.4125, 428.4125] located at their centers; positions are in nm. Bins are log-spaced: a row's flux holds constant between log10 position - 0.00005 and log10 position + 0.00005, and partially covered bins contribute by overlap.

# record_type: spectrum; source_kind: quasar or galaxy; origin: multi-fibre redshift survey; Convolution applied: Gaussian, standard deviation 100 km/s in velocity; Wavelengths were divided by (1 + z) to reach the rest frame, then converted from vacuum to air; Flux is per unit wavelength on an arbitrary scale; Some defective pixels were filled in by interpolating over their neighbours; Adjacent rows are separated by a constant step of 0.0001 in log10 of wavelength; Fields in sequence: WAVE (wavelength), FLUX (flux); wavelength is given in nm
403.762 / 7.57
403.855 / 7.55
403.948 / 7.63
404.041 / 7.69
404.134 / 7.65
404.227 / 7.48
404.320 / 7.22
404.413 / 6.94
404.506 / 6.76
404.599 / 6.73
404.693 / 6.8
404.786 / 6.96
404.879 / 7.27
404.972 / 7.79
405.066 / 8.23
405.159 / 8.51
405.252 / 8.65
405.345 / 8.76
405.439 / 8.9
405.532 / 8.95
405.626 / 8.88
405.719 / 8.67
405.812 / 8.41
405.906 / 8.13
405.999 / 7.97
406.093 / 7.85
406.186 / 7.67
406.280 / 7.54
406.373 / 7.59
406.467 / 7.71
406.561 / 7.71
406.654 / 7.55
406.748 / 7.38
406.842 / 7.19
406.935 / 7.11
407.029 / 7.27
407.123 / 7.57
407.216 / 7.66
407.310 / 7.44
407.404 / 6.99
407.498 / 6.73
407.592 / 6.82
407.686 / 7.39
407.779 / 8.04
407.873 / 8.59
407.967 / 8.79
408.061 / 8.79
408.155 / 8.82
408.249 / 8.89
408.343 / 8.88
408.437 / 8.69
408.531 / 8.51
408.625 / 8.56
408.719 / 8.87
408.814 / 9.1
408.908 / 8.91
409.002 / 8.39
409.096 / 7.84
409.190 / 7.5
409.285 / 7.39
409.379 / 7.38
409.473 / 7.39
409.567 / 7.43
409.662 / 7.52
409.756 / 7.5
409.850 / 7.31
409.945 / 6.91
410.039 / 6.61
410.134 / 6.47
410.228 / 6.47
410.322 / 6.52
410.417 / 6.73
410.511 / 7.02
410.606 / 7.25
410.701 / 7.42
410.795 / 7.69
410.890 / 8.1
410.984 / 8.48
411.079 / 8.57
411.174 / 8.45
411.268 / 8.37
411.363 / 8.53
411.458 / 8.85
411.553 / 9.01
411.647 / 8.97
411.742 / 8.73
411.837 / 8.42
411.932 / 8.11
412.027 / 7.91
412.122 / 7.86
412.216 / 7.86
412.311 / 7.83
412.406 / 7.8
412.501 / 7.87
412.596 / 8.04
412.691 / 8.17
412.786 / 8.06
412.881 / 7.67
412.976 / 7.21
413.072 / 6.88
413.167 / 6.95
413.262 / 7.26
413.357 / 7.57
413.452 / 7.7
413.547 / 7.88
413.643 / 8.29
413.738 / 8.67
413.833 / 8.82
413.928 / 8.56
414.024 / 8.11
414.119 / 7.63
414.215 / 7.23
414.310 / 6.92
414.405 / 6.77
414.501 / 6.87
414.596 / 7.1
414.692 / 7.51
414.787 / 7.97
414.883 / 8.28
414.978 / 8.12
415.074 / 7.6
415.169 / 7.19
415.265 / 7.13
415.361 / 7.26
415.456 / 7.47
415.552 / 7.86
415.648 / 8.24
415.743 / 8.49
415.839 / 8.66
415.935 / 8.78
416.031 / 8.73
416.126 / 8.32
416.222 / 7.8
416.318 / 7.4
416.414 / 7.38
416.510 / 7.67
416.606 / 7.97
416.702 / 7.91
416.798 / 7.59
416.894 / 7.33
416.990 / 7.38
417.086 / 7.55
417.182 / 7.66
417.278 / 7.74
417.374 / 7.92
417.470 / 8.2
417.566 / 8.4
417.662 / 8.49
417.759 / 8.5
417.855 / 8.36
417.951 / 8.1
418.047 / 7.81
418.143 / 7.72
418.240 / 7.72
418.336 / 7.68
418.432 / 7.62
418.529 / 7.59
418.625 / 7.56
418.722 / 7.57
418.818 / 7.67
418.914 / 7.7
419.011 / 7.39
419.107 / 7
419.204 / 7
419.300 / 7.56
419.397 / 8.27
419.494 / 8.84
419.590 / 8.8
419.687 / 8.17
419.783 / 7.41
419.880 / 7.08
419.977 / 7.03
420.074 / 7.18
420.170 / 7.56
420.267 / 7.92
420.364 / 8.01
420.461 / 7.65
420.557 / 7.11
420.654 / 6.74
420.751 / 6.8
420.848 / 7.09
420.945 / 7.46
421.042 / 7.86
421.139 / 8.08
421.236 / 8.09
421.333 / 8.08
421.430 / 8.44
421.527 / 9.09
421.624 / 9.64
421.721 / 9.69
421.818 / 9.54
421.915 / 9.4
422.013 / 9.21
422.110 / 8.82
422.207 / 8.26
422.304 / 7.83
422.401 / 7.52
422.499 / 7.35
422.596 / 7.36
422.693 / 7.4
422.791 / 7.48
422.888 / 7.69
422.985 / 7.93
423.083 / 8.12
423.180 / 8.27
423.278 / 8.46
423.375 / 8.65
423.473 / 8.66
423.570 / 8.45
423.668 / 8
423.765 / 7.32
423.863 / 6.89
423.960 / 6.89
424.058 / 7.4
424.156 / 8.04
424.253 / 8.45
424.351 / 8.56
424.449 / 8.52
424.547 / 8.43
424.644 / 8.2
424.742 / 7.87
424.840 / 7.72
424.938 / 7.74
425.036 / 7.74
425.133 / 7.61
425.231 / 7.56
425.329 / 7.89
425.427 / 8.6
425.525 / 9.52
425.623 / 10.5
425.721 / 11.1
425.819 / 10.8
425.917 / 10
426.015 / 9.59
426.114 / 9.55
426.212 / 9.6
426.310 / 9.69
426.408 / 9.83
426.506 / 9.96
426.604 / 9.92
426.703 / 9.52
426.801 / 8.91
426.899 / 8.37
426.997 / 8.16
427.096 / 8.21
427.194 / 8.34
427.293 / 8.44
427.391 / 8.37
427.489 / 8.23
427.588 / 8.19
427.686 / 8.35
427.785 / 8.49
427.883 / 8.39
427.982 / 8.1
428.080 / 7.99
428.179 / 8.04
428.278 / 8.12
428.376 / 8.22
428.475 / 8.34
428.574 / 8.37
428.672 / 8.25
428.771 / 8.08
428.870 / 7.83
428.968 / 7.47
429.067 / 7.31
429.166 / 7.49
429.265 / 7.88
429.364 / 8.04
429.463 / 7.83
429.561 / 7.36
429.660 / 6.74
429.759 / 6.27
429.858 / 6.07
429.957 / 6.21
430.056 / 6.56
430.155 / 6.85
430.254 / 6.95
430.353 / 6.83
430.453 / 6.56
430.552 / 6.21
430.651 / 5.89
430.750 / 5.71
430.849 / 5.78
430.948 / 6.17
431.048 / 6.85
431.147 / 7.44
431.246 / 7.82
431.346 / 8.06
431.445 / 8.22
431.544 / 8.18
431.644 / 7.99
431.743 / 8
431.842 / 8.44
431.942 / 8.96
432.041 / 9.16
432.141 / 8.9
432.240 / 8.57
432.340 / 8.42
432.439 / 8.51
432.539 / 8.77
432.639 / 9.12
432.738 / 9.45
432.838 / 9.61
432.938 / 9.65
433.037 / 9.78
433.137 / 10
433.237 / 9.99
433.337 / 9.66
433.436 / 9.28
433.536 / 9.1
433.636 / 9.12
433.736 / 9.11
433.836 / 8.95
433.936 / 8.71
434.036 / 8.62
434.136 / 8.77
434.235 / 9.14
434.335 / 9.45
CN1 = 0.07 mag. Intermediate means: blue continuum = 7.96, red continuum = 8.74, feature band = 7.76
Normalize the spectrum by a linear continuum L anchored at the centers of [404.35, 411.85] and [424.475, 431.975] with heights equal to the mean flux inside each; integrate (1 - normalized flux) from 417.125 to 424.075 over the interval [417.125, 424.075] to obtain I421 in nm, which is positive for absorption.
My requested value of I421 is 0.06 nm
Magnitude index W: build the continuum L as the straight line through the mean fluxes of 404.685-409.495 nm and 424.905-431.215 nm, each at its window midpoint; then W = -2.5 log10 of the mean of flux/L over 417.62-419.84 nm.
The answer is 0.02 mag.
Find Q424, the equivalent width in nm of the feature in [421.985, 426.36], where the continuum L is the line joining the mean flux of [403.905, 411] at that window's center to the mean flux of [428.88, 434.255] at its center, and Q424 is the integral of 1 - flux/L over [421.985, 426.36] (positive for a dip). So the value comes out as -0.25 nm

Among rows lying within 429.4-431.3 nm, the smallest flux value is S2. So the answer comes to 5.71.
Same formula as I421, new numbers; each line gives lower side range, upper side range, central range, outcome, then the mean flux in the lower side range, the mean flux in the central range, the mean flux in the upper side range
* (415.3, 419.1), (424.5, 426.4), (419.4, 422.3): 0.086 nm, 7.87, 8.1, 8.96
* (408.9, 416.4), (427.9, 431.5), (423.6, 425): -0.080 nm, 7.77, 7.86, 7.29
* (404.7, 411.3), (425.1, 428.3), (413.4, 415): 0.081 nm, 7.84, 7.78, 8.92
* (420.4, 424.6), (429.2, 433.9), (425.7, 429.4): -0.293 nm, 8.06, 8.65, 7.98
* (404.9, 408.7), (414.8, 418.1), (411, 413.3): -0.026 nm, 8.04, 8.06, 7.92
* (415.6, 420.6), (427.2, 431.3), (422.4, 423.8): -0.052 nm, 7.83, 7.93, 7.42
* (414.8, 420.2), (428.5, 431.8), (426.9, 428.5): -0.203 nm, 7.81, 8.25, 7.2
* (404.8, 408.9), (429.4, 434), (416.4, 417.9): 0.028 nm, 8.06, 7.89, 8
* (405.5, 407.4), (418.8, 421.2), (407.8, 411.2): -0.062 nm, 7.78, 7.88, 7.58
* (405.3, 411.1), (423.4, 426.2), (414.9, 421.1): 0.356 nm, 7.82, 7.75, 8.5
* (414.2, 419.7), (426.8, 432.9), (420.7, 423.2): -0.120 nm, 7.79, 8.17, 7.81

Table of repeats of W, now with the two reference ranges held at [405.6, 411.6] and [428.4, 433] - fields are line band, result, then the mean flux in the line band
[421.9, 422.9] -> -0.03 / 7.99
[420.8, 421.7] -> -0.07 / 8.25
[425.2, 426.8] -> -0.24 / 9.6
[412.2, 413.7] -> 0.02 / 7.69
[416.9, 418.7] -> -0.01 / 7.87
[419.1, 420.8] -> 0.03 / 7.57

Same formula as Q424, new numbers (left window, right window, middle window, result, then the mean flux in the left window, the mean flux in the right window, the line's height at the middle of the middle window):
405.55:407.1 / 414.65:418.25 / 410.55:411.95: -0.08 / 7.8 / 7.9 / 7.85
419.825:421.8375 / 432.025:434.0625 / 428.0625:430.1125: 0.28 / 7.89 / 9.17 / 8.75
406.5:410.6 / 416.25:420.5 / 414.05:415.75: 0.05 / 7.68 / 7.75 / 7.73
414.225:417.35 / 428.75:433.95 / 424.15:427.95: -0.45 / 7.7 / 7.96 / 7.87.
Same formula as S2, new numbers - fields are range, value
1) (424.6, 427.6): 7.56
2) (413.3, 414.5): 6.77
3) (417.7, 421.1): 6.74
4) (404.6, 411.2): 6.47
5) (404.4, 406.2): 6.73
